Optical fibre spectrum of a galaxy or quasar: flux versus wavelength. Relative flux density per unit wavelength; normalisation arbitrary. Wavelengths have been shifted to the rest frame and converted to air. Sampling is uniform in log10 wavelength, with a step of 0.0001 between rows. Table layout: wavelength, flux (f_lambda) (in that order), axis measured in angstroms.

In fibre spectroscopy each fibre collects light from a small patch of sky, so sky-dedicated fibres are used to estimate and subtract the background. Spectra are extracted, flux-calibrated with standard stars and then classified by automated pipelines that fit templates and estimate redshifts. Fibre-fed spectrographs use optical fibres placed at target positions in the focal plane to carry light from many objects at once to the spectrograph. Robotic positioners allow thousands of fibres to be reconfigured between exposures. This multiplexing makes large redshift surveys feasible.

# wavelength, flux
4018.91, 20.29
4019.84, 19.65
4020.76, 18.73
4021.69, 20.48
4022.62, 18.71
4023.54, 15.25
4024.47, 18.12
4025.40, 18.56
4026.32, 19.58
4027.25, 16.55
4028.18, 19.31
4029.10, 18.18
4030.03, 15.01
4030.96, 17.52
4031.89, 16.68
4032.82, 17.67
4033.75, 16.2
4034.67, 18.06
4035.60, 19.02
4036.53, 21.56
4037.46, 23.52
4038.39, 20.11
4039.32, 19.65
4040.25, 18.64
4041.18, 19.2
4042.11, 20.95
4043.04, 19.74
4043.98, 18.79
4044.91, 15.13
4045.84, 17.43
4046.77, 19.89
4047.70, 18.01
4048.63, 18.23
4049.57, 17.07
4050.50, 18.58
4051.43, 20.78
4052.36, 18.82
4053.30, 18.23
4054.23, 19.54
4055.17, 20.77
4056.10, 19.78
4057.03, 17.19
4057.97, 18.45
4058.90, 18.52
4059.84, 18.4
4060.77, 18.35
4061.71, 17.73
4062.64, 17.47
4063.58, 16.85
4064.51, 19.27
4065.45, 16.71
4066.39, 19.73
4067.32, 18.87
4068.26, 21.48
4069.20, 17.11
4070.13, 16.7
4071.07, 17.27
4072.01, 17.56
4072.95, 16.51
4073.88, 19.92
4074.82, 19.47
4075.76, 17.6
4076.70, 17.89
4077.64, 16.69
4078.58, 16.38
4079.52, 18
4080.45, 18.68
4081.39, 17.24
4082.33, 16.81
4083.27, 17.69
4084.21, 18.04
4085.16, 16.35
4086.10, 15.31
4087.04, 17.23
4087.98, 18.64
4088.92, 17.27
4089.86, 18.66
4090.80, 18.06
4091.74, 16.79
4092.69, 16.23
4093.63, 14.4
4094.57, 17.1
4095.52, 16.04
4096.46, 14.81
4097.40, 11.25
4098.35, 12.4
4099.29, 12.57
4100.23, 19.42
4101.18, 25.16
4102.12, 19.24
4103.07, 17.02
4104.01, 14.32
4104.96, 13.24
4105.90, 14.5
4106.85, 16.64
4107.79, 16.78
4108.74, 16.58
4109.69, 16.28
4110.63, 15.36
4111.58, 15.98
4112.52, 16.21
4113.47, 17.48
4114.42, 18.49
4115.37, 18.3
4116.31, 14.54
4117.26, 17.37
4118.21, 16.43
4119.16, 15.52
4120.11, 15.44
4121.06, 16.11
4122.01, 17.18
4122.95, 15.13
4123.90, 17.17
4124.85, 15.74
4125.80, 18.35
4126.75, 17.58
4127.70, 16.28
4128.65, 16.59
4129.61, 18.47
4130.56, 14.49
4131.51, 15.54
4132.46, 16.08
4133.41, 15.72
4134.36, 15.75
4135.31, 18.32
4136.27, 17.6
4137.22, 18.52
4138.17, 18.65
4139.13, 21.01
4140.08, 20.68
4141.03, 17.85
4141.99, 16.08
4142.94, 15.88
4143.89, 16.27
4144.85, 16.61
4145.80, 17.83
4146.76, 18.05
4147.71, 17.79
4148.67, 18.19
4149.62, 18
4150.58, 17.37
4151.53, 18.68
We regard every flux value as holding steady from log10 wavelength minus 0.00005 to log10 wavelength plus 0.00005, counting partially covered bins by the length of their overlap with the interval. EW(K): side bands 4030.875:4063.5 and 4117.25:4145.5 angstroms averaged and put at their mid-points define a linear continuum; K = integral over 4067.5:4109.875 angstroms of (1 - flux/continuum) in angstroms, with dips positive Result 2.08 angstroms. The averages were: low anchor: 18.7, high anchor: 16.9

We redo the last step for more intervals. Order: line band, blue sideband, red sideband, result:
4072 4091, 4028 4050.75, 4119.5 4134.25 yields -0.12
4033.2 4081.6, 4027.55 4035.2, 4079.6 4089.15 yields -3.32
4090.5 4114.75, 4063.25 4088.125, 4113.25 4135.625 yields 1.25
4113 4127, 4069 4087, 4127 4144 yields 0.47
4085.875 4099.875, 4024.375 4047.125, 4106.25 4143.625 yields 1.34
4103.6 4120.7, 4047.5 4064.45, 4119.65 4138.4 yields 1.04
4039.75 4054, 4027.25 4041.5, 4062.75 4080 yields -0.19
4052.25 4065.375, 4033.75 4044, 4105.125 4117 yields 0.28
